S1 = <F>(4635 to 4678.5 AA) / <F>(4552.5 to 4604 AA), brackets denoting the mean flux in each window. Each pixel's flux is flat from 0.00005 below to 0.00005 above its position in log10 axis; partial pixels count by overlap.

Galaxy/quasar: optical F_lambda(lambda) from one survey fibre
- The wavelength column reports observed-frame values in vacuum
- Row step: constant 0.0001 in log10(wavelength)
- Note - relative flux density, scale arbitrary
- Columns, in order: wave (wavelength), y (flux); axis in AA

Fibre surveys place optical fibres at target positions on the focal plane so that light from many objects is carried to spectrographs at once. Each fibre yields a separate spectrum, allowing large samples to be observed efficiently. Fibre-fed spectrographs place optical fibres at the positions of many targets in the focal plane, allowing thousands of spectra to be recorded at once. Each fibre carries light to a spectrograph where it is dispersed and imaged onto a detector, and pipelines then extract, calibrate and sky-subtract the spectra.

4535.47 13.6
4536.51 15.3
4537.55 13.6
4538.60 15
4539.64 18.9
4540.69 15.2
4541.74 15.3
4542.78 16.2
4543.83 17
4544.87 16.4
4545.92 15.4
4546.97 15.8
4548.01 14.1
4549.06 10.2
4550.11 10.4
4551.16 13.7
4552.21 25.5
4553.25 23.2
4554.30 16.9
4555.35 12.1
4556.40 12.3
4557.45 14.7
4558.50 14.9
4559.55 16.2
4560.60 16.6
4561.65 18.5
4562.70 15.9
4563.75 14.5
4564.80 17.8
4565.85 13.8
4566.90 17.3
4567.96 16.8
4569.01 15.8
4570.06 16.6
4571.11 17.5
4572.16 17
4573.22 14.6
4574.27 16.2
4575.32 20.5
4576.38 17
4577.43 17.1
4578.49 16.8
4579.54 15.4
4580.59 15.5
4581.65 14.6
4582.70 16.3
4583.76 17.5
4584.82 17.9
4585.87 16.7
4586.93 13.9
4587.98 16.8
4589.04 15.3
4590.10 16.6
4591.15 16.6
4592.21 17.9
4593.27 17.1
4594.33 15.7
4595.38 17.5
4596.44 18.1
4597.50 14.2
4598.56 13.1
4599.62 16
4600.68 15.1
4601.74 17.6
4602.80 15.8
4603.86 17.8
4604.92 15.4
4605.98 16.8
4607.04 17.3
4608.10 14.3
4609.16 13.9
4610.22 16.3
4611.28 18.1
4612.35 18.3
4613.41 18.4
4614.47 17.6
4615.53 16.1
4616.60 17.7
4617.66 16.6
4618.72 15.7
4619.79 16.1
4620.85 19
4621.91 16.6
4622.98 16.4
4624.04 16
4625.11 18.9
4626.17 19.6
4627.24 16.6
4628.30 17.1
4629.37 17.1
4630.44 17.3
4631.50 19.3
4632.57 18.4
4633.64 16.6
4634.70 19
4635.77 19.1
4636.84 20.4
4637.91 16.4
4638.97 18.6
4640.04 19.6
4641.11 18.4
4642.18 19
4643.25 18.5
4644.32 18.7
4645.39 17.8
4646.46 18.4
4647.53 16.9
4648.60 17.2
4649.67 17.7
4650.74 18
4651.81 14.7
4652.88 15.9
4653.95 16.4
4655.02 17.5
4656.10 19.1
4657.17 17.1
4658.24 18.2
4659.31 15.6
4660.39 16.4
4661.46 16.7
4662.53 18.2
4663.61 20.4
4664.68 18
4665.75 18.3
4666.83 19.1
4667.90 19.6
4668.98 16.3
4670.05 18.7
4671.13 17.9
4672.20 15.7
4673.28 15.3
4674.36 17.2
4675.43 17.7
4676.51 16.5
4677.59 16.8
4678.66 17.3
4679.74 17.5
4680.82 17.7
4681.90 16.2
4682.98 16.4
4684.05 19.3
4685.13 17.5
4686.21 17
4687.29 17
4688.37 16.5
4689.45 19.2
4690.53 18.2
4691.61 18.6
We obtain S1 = 1.08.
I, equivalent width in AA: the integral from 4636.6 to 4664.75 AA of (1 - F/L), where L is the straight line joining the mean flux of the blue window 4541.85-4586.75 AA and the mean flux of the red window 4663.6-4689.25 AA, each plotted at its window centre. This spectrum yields -1.0 AA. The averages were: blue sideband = 16.1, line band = 17.7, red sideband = 17.5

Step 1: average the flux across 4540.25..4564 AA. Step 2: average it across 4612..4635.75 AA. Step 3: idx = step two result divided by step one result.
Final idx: 1.11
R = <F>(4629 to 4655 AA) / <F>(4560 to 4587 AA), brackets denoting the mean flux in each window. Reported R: 1.1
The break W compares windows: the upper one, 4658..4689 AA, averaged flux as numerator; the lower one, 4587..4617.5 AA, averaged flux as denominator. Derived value 1.1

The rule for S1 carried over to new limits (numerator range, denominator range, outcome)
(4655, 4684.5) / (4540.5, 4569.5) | 1.11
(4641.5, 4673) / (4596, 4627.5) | 1.06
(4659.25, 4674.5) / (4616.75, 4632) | 1.02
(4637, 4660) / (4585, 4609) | 1.09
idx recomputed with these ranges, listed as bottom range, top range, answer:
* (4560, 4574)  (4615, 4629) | 1.05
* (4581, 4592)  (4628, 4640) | 1.12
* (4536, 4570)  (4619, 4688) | 1.11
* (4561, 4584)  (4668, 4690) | 1.04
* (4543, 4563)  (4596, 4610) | 1.00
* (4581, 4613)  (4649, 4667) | 1.07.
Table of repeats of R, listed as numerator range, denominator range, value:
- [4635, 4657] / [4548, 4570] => 1.13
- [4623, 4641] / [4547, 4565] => 1.15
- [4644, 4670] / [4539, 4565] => 1.11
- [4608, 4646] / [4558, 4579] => 1.06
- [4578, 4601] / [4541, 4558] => 1.04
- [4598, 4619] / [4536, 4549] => 1.06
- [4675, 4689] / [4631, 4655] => 0.96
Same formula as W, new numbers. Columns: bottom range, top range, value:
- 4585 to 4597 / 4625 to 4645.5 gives 1.10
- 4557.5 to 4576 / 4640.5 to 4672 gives 1.08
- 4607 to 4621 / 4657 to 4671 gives 1.07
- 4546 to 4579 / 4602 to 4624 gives 1.04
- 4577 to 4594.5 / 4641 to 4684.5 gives 1.07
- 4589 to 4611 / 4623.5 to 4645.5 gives 1.13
